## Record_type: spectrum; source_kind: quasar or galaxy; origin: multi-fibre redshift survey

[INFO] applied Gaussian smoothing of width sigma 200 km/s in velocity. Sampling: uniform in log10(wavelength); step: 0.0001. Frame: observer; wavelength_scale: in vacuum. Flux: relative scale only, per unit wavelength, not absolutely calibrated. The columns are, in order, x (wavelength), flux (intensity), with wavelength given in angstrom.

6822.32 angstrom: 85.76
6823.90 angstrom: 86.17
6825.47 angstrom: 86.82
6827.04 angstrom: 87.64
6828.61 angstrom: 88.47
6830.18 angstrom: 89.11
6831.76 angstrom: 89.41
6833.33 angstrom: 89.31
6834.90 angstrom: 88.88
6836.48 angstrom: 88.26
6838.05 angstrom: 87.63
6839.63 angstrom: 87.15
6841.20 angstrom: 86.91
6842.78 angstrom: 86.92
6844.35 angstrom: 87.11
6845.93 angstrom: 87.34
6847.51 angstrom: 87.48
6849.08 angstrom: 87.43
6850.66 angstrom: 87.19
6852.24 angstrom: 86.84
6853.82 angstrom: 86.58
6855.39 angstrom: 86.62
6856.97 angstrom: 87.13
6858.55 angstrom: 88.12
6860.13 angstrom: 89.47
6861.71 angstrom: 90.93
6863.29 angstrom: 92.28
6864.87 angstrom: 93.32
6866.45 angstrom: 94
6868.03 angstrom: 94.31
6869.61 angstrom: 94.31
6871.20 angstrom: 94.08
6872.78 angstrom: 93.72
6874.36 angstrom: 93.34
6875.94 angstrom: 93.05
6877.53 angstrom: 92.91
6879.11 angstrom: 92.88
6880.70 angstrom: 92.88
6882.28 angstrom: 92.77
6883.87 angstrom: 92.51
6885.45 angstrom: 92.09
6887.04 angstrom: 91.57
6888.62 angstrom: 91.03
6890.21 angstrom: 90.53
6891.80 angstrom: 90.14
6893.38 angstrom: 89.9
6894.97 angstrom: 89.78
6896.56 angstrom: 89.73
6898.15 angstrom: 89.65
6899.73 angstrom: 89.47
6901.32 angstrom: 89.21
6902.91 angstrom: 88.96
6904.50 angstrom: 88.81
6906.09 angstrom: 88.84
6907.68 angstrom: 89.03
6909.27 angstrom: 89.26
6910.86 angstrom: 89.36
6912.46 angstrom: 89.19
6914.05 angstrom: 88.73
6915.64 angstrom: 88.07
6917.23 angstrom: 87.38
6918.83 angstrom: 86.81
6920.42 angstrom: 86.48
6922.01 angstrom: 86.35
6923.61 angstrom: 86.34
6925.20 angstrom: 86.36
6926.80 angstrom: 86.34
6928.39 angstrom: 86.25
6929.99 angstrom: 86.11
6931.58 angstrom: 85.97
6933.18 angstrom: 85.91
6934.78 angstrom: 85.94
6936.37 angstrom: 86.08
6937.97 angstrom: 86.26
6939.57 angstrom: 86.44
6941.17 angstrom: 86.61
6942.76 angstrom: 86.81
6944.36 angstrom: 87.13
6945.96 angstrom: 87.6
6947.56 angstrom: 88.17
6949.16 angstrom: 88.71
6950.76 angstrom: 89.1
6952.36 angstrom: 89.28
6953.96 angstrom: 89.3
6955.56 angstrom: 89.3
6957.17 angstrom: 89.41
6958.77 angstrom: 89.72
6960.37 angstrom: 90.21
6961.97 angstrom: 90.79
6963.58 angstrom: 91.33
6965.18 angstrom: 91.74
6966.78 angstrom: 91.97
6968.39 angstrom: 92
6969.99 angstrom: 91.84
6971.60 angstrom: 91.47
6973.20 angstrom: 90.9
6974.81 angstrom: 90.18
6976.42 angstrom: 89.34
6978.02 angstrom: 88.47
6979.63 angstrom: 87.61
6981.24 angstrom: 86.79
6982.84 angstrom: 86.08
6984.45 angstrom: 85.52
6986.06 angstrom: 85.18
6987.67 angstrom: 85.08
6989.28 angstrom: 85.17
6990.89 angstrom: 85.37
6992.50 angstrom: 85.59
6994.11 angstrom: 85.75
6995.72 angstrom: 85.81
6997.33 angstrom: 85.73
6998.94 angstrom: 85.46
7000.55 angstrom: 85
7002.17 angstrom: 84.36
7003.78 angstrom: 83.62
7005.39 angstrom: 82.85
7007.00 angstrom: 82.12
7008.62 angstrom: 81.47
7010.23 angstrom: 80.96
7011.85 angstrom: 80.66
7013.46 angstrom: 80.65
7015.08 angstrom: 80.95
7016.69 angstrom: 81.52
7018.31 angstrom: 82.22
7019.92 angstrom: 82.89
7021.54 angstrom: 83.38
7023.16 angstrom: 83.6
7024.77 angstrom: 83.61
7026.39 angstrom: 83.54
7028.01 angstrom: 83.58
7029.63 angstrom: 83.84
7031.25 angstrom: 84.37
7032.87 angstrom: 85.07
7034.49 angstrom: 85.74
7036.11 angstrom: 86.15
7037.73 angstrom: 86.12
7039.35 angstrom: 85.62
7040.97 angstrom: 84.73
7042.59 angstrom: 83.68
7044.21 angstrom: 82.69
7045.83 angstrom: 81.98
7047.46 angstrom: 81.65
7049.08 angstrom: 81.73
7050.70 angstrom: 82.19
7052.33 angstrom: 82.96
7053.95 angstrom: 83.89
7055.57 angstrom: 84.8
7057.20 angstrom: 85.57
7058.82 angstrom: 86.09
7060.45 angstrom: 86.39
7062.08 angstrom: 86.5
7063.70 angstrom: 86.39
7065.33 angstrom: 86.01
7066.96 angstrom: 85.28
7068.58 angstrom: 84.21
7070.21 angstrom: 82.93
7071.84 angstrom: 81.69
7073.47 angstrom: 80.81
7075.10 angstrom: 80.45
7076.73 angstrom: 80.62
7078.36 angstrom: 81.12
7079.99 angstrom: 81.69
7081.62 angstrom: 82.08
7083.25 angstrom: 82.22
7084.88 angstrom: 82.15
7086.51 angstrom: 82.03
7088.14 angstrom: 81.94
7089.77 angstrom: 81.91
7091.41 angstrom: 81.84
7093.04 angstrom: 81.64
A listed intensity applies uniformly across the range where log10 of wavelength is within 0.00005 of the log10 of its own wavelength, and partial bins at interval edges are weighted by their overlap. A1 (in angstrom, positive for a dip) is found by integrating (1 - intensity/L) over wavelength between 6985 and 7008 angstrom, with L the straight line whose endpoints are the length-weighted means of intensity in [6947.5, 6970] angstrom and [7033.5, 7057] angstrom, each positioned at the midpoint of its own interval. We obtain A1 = 0.7 angstrom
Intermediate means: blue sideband 90.2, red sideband 83.9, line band 84.8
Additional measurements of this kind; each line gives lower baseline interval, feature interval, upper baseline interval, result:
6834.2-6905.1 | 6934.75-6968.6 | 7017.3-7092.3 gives -0.6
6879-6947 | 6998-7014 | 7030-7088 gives 0.5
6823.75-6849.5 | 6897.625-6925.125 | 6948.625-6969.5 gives 0.3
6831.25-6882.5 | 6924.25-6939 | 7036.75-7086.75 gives 0.2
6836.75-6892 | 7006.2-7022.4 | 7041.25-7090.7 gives 0.6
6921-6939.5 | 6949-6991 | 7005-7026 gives -2.4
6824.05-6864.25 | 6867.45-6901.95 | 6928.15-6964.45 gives -1.5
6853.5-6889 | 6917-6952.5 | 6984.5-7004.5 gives 0.6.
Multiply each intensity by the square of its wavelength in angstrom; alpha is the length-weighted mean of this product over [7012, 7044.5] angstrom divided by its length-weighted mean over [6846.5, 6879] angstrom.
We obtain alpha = 1.0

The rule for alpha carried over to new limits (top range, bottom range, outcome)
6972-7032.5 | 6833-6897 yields 0.98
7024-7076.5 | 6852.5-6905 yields 0.97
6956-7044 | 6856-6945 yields 0.99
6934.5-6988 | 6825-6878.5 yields 1.02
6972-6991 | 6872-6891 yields 0.97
